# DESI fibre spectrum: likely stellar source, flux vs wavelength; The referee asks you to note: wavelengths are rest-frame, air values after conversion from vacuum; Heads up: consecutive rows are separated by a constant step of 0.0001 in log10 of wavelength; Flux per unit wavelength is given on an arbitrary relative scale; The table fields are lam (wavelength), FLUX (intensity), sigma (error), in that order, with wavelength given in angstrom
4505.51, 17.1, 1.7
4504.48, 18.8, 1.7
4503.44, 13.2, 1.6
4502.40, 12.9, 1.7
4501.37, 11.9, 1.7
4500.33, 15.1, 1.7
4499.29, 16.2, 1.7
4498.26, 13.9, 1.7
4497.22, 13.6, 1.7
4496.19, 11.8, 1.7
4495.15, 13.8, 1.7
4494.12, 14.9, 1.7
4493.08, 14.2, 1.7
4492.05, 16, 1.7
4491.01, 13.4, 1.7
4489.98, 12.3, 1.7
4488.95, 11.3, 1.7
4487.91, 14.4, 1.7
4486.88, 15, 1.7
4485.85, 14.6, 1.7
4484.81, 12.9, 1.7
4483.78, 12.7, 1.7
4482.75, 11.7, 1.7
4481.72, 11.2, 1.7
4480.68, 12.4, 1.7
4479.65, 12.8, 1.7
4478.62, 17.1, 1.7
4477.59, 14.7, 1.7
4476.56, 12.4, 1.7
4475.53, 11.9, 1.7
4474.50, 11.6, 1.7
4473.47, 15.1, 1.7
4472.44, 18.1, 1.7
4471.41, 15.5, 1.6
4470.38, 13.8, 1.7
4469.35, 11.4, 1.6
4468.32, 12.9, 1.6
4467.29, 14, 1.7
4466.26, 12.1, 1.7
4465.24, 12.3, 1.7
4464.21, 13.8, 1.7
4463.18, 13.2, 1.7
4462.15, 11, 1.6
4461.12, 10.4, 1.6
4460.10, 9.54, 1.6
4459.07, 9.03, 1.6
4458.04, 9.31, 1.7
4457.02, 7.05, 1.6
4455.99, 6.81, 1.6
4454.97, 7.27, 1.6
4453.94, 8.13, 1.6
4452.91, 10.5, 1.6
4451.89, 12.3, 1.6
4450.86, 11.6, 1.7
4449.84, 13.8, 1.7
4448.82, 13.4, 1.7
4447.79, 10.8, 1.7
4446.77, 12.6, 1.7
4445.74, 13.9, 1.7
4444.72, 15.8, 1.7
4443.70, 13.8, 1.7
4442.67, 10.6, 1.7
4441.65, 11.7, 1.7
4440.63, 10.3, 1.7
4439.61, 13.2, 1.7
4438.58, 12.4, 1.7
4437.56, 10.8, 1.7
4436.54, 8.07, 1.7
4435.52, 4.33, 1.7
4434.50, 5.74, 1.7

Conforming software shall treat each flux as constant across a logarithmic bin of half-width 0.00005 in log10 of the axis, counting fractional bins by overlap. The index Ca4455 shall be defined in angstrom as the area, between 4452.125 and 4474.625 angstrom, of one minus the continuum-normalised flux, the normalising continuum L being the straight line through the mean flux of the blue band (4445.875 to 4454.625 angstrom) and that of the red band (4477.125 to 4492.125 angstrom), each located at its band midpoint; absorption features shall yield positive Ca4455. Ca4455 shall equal 1.6 angstrom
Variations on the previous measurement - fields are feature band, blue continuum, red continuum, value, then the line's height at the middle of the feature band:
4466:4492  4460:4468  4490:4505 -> -0.8 angstrom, 13.1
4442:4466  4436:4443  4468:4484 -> 1.5 angstrom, 12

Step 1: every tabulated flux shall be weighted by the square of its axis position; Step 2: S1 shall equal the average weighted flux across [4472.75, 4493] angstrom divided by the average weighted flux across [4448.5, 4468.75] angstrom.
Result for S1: 1.24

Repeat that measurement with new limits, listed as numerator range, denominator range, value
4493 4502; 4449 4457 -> 1.42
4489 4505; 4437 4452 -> 1.16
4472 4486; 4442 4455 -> 1.13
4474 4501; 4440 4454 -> 1.13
